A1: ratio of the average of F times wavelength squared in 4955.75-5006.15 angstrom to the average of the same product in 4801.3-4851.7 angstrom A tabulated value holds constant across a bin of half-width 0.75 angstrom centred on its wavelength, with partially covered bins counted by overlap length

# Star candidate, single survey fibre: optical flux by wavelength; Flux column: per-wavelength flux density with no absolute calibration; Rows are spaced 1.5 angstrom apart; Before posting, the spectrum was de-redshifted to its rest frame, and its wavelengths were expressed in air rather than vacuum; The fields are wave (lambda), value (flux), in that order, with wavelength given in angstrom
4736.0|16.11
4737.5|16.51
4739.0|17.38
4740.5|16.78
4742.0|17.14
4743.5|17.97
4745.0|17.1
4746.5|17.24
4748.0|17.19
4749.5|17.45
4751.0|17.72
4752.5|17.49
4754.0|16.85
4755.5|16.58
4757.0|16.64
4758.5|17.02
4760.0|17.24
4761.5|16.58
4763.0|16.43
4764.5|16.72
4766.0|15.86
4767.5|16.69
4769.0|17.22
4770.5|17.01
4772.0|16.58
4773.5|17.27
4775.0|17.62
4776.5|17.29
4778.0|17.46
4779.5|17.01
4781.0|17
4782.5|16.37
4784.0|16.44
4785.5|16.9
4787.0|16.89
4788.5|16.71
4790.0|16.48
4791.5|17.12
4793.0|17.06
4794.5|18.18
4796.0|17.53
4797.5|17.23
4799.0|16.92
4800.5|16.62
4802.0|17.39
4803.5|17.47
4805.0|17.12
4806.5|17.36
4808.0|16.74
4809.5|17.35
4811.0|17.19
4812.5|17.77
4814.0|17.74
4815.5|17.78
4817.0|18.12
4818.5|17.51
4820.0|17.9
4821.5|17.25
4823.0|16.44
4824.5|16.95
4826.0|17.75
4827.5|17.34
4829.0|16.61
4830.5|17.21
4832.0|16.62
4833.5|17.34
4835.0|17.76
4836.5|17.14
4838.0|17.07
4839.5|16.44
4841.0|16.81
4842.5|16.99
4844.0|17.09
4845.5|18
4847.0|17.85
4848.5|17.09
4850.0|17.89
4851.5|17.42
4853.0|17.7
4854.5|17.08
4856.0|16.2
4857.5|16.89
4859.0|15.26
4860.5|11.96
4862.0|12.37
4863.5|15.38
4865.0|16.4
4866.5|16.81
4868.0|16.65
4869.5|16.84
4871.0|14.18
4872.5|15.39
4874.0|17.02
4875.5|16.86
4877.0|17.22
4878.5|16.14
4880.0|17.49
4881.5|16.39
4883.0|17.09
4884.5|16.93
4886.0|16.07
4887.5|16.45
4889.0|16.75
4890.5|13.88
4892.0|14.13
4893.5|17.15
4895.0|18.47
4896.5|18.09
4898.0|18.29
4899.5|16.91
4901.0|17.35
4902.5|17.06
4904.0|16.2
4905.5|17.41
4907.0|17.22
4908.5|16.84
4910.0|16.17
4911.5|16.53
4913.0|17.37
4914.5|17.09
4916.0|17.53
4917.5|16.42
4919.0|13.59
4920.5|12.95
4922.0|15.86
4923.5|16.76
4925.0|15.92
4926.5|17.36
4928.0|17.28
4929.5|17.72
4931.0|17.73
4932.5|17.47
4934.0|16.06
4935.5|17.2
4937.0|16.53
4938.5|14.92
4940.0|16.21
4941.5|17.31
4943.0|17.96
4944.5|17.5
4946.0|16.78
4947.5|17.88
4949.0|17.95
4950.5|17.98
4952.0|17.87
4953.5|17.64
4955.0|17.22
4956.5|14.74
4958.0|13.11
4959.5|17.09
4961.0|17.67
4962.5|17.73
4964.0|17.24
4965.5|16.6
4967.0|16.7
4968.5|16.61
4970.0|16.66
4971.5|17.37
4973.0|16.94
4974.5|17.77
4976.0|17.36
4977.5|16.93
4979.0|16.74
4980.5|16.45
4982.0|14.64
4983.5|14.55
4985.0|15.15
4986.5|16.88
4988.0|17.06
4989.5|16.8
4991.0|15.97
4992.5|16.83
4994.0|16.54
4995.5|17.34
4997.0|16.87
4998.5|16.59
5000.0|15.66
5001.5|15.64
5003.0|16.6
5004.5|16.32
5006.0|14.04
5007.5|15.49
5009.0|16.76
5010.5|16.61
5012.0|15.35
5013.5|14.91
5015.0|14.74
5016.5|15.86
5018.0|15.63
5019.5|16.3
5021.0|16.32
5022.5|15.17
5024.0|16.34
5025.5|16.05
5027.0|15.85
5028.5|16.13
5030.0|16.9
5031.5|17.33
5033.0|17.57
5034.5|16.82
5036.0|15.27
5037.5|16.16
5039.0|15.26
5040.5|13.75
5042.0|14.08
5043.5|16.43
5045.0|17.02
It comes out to 1.01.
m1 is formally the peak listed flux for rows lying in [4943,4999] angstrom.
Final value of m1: 17.98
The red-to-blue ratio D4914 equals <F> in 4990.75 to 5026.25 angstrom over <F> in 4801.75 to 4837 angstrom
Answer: 0.92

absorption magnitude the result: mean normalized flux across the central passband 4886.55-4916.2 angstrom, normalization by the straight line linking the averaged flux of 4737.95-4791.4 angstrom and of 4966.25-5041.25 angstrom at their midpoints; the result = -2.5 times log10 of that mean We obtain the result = -0.02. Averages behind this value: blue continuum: 17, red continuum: 16.2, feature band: 16.8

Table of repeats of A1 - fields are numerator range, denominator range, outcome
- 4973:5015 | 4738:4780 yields 1.05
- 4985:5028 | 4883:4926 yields 1.02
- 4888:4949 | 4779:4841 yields 1.02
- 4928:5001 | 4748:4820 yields 1.05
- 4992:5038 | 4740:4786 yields 1.05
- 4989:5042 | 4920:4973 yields 0.98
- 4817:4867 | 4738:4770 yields 1.02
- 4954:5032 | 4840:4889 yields 1.04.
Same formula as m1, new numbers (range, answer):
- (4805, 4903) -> 18.47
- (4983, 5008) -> 17.34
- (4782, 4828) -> 18.18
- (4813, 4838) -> 18.12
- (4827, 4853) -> 18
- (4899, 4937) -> 17.73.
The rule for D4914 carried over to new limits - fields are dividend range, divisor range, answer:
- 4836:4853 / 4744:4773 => 1.02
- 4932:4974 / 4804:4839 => 0.98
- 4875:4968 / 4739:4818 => 0.98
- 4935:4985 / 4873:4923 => 1.01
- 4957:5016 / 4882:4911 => 0.97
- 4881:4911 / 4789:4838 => 0.97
